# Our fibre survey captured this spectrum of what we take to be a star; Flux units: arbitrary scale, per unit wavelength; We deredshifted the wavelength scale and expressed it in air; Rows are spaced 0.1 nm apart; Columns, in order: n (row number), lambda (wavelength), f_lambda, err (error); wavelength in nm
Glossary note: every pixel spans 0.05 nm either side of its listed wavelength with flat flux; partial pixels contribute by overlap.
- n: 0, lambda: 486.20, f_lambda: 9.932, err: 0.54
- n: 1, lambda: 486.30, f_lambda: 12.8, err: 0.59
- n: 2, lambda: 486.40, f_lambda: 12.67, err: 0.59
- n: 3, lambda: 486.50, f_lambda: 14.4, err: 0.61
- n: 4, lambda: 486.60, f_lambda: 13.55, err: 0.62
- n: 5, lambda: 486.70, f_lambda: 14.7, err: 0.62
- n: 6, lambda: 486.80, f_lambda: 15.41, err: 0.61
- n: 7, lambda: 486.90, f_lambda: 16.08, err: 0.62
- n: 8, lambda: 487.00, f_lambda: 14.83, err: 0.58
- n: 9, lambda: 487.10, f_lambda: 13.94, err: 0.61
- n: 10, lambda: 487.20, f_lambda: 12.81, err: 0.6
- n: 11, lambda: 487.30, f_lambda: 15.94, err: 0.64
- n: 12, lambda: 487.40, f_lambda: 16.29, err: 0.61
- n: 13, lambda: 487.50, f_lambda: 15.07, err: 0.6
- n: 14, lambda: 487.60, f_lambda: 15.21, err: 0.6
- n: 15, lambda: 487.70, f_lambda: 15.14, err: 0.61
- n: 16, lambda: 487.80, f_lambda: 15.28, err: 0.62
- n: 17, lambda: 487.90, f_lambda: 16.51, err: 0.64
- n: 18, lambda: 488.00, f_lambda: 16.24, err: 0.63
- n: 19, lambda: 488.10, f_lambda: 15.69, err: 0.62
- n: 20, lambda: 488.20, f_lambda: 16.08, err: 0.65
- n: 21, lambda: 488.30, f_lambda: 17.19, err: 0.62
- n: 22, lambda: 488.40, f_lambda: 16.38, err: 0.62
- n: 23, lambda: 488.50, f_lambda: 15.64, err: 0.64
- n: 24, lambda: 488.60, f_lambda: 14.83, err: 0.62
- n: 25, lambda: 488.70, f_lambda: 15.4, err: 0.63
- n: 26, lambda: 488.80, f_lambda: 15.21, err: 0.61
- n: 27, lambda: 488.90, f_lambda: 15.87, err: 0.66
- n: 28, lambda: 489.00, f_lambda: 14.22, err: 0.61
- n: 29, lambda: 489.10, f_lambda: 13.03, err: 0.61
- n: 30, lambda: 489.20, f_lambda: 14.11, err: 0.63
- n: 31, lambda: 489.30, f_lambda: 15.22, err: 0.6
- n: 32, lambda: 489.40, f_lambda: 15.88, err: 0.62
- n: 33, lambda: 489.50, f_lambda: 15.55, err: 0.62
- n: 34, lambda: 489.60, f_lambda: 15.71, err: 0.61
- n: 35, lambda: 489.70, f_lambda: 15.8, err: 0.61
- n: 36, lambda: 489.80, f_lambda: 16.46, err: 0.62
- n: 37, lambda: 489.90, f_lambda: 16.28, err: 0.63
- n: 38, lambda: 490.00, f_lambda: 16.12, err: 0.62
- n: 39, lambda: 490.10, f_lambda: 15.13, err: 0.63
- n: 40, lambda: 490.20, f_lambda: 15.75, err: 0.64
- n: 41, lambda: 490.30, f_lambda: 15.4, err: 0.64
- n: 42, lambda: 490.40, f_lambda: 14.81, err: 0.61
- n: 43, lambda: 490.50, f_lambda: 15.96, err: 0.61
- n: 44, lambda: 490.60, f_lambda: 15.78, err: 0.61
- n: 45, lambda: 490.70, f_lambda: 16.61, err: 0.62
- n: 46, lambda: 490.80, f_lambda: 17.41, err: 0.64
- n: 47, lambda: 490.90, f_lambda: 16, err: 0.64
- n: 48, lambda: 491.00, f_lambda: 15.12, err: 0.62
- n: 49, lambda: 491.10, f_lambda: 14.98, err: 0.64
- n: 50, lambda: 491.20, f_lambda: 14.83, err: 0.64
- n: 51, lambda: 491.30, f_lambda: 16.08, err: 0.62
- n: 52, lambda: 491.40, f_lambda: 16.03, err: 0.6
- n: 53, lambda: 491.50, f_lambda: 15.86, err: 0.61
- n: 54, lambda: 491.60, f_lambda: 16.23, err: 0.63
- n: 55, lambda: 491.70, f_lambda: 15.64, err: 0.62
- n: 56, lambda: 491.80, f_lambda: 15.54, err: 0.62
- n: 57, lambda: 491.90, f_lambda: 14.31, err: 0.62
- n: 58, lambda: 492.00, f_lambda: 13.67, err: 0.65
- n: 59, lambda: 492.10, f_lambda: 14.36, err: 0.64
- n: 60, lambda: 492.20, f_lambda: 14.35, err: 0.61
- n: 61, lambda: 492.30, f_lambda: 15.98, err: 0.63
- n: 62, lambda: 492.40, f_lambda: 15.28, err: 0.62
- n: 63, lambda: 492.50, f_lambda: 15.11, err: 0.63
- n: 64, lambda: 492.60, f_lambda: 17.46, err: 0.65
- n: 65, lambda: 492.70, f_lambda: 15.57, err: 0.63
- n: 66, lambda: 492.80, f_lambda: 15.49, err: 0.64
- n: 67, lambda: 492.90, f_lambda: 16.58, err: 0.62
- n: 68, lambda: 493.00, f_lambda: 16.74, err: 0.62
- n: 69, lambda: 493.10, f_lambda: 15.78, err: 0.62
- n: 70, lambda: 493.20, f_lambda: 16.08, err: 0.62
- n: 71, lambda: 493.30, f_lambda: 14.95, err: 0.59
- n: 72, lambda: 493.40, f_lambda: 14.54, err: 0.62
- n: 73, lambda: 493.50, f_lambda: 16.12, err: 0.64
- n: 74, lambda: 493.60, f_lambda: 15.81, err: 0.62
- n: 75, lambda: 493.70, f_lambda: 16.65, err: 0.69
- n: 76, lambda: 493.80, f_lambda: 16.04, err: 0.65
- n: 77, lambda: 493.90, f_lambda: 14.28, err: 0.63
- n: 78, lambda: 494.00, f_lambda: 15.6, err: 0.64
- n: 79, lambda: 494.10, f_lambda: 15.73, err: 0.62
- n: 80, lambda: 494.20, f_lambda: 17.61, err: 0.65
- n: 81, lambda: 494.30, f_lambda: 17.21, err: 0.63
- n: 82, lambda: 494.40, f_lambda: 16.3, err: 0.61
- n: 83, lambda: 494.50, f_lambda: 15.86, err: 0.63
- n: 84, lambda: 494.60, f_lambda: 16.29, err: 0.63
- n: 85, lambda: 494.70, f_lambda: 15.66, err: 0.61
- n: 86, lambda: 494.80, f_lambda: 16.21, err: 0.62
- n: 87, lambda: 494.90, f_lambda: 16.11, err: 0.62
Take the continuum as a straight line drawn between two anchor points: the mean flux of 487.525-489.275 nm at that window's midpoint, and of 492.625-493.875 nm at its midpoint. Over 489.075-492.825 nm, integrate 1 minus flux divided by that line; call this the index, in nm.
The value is 0.032 nm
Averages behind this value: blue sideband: 15.4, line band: 15.5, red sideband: 15.9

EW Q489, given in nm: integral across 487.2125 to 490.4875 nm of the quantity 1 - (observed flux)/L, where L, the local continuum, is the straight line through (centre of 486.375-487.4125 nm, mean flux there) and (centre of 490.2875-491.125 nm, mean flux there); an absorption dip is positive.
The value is -0.065 nm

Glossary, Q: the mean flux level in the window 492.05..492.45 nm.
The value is 15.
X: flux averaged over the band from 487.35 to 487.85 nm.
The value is 15.4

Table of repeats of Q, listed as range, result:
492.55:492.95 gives 16.3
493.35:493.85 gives 15.8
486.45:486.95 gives 14.8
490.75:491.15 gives 15.9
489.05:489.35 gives 14.1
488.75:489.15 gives 14.6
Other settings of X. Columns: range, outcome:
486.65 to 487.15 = 15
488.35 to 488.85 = 15.5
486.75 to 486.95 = 15.7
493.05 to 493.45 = 15.3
